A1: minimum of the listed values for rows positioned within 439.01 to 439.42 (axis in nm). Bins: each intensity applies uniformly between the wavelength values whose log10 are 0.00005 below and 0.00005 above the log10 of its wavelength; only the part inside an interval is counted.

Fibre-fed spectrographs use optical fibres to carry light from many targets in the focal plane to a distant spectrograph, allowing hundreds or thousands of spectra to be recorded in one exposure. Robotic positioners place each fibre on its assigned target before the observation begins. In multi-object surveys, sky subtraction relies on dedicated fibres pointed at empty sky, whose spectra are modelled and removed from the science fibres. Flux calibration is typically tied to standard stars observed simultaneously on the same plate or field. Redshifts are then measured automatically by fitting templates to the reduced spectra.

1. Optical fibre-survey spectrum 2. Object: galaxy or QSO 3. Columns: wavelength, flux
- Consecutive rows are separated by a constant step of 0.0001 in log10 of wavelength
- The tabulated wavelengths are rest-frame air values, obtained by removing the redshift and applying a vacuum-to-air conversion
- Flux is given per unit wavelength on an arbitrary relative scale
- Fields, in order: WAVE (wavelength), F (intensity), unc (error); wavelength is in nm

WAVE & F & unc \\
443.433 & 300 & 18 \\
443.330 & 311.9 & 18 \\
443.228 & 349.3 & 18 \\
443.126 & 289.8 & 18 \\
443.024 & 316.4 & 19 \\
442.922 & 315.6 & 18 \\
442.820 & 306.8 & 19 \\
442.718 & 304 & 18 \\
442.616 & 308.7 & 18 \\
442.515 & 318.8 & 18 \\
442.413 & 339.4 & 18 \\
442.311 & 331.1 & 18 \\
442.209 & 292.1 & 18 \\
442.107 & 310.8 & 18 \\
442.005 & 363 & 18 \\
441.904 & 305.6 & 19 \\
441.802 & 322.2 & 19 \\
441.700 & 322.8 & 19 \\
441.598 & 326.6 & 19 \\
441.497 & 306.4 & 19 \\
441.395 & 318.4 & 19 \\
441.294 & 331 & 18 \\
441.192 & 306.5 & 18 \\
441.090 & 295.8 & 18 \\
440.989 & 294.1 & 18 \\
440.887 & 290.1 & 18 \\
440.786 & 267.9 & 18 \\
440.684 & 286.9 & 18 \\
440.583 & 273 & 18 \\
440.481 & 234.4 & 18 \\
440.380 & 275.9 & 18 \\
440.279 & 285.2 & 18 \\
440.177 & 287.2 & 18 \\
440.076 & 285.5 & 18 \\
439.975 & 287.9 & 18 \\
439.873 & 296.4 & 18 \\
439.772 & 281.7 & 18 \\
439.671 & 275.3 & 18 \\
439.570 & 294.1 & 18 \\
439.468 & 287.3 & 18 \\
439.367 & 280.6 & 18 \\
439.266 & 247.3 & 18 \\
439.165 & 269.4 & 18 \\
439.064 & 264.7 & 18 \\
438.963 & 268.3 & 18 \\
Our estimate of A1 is 247.3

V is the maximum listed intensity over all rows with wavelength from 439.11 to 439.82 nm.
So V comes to 294.1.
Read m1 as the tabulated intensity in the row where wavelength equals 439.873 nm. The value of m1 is 296.4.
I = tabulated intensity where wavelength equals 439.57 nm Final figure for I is 294.1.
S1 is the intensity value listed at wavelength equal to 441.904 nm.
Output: 305.6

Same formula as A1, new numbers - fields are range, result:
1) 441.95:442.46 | 292.1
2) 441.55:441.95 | 305.6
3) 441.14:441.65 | 306.4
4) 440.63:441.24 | 267.9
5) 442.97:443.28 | 289.8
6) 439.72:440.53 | 234.4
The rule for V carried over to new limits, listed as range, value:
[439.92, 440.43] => 287.9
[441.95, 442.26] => 363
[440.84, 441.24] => 306.5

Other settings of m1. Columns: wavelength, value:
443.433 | 300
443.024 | 316.4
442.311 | 331.1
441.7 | 322.8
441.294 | 331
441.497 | 306.4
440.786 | 267.9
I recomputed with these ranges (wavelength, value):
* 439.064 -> 264.7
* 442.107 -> 310.8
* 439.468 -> 287.3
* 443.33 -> 311.9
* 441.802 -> 322.2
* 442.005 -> 363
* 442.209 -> 292.1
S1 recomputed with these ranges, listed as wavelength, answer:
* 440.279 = 285.2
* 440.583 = 273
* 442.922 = 315.6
